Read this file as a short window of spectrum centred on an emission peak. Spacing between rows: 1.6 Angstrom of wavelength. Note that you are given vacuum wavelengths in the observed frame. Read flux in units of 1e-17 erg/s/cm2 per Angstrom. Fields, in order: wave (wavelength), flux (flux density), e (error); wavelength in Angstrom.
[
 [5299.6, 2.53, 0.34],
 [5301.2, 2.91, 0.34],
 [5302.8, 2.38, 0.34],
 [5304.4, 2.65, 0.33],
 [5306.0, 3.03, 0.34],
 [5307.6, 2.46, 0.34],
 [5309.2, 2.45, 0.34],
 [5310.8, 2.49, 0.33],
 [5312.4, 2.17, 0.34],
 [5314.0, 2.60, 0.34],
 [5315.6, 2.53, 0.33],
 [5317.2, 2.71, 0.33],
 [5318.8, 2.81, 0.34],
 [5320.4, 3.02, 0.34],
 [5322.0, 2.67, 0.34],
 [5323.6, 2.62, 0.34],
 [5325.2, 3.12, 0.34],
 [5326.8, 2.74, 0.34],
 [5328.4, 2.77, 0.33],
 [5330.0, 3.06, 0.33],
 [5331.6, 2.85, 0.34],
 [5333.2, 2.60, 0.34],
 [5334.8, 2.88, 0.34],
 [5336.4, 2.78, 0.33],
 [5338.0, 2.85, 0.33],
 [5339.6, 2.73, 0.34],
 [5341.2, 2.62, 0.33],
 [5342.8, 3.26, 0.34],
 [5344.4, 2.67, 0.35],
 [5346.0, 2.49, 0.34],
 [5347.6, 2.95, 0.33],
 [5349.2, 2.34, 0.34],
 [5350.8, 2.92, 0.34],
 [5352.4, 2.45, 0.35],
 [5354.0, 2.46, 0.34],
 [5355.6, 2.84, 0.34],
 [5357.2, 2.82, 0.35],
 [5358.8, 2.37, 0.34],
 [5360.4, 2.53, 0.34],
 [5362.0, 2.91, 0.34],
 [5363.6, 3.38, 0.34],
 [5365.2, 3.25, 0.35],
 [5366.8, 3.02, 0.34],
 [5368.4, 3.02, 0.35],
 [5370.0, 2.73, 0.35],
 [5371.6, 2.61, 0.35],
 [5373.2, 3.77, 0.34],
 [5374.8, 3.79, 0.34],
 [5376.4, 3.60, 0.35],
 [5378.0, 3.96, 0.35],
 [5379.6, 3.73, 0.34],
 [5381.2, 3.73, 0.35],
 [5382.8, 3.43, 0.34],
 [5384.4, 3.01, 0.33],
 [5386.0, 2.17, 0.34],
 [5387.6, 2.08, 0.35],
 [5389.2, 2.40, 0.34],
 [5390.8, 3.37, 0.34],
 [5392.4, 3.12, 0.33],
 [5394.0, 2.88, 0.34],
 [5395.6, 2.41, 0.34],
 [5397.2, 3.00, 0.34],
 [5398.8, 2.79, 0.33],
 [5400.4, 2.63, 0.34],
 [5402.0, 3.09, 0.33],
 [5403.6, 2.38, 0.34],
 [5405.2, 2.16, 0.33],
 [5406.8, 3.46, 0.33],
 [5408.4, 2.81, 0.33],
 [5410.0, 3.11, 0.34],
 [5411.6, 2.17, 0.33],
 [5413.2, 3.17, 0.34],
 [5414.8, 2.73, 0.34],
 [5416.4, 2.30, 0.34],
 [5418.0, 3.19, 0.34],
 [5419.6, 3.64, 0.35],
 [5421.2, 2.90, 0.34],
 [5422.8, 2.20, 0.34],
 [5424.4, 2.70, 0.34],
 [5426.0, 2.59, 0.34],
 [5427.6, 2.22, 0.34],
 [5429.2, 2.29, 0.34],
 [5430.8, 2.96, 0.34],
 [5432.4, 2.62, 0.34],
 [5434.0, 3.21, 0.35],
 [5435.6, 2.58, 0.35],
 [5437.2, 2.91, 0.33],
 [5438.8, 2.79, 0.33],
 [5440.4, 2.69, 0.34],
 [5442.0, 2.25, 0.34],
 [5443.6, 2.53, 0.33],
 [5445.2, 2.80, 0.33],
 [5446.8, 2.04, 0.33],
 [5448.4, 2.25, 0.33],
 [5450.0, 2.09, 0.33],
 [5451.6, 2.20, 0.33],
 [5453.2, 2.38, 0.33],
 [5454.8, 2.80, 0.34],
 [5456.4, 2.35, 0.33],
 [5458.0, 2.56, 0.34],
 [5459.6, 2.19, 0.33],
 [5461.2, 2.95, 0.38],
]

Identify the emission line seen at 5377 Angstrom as C III]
